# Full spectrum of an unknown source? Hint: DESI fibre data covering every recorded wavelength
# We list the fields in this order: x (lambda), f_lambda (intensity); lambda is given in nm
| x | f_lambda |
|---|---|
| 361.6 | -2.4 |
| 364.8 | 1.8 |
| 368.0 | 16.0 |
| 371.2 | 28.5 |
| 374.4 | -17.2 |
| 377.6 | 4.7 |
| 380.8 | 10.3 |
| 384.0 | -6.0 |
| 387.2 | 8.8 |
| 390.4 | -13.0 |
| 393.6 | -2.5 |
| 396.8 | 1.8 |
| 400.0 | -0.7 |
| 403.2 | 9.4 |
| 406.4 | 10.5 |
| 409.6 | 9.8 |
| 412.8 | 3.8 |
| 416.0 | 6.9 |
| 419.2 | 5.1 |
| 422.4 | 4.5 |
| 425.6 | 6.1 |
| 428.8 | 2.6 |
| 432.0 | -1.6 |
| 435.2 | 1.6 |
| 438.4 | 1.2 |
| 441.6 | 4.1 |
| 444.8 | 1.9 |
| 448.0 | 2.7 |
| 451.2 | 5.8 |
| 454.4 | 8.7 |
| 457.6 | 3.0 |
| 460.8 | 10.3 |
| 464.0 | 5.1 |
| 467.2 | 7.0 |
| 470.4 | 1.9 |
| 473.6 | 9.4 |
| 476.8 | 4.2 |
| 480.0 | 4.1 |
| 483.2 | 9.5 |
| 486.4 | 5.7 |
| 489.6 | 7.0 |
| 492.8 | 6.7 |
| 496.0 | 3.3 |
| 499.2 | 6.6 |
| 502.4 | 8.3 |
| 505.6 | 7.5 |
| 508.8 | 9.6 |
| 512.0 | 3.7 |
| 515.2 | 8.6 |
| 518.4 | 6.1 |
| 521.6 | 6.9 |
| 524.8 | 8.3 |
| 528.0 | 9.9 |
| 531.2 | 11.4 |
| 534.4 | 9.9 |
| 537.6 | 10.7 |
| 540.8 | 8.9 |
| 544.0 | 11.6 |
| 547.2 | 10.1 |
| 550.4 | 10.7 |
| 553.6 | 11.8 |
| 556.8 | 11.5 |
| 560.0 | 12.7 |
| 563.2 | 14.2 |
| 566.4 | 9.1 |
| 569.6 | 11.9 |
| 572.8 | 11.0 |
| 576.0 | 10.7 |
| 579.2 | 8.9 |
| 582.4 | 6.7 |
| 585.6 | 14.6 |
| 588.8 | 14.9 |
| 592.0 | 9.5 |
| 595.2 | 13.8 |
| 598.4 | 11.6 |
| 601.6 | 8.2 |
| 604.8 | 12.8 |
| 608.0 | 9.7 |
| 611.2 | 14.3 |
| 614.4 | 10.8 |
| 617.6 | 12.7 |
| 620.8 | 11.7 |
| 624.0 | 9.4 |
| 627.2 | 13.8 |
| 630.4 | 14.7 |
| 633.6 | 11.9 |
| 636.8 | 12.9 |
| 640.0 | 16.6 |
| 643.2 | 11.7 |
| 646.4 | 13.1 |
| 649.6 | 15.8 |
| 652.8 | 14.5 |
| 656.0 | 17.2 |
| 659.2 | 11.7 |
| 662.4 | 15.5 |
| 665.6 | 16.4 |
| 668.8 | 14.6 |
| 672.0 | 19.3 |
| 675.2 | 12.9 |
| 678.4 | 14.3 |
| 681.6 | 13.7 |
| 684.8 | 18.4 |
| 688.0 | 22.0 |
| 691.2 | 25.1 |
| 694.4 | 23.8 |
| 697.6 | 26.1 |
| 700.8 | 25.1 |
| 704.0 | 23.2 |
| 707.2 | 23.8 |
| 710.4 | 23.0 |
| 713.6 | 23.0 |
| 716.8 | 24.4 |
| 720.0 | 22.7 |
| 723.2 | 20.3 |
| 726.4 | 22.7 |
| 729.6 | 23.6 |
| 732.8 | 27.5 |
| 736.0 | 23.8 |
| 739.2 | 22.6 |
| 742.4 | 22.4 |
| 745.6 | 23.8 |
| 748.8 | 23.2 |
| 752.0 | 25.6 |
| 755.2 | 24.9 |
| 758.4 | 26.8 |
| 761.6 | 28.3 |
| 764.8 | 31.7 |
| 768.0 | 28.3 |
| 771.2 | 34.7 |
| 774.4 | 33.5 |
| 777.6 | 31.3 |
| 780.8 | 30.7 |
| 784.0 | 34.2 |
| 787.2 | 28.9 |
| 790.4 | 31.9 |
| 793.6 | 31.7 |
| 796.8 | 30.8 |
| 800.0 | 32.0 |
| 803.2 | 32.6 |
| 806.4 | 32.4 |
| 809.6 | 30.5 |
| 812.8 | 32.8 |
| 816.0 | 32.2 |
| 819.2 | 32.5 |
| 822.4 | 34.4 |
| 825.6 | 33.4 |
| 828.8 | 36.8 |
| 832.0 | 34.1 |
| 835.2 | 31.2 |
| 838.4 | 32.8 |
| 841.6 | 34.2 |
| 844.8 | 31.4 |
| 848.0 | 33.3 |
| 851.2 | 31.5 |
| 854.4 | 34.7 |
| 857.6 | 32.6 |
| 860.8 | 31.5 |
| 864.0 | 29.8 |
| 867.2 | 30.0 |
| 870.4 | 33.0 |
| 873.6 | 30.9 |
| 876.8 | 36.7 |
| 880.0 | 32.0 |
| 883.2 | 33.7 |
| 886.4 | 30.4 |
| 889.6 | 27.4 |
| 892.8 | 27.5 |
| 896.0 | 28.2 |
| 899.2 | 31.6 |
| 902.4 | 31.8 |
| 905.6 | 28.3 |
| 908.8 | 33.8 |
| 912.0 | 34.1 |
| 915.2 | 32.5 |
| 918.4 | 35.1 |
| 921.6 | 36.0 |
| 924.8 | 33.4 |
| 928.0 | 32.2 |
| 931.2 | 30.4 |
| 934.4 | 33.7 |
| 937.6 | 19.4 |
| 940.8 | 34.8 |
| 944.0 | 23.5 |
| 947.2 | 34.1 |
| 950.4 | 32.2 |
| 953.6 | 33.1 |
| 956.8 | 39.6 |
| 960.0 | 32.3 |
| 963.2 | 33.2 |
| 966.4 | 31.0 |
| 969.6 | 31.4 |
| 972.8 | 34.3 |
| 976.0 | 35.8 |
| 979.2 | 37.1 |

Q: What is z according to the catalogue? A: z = 0.72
